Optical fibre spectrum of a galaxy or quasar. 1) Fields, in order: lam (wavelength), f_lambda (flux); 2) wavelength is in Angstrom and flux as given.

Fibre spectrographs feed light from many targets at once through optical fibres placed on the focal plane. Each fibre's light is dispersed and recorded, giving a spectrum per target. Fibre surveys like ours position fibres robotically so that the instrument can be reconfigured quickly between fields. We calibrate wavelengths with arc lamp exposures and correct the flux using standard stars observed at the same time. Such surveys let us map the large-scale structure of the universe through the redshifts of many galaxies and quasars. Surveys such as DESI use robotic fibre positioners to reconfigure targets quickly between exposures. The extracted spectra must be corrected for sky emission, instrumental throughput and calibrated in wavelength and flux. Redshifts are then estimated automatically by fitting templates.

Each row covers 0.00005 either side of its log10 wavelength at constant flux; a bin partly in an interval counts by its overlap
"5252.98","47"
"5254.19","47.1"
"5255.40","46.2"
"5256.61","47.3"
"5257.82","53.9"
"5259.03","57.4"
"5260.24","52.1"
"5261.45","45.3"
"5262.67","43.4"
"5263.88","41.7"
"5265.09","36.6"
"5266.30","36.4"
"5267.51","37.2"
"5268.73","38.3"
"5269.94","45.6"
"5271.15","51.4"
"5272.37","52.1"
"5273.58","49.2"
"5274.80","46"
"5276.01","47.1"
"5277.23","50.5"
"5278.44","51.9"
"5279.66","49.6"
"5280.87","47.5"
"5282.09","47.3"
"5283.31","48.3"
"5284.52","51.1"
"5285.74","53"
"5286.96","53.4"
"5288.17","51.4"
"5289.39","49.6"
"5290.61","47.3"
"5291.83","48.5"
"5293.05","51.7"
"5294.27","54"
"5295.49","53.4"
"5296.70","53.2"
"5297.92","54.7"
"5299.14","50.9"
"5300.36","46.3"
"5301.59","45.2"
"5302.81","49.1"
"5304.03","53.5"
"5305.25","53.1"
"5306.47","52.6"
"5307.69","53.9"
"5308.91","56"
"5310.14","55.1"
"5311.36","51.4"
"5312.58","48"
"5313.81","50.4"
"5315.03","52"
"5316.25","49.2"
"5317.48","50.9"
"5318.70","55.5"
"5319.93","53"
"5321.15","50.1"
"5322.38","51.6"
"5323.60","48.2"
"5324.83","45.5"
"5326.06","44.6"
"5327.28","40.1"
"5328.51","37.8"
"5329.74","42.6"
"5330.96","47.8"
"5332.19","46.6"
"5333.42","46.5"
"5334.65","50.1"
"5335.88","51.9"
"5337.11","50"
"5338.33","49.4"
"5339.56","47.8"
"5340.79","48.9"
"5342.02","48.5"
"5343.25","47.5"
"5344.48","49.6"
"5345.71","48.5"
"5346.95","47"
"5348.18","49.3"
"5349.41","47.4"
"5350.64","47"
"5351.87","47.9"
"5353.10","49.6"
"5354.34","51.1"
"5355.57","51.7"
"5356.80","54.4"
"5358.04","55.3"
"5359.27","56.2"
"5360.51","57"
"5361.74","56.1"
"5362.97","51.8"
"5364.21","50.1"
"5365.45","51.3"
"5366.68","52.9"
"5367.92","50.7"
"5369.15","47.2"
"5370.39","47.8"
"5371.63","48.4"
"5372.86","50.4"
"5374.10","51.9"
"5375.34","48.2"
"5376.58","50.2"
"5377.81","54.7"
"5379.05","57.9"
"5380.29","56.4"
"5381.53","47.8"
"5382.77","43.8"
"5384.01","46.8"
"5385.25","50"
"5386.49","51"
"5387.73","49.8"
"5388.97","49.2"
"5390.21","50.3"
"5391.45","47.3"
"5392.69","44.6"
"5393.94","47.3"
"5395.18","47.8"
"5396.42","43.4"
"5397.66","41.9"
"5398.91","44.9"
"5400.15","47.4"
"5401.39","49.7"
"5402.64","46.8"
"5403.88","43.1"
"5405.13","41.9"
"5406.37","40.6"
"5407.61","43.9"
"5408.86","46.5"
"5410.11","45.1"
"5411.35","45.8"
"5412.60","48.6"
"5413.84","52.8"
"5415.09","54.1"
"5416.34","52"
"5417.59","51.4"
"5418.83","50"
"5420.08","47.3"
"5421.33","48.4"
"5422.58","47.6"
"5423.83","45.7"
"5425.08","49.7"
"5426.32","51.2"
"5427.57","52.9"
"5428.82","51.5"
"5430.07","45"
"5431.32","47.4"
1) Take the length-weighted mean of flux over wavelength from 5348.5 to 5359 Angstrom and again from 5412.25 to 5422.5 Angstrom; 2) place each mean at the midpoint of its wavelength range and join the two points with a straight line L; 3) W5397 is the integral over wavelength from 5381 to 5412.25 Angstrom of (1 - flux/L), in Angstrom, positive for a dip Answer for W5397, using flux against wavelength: 2.6 Angstrom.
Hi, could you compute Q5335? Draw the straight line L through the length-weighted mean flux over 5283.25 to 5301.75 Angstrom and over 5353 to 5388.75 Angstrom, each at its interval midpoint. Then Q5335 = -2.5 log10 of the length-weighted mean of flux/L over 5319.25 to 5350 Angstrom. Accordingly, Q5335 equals 0.08 mag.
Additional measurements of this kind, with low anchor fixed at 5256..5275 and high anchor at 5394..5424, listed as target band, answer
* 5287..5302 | -0.103 mag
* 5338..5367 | -0.092 mag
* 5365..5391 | -0.080 mag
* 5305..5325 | -0.120 mag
